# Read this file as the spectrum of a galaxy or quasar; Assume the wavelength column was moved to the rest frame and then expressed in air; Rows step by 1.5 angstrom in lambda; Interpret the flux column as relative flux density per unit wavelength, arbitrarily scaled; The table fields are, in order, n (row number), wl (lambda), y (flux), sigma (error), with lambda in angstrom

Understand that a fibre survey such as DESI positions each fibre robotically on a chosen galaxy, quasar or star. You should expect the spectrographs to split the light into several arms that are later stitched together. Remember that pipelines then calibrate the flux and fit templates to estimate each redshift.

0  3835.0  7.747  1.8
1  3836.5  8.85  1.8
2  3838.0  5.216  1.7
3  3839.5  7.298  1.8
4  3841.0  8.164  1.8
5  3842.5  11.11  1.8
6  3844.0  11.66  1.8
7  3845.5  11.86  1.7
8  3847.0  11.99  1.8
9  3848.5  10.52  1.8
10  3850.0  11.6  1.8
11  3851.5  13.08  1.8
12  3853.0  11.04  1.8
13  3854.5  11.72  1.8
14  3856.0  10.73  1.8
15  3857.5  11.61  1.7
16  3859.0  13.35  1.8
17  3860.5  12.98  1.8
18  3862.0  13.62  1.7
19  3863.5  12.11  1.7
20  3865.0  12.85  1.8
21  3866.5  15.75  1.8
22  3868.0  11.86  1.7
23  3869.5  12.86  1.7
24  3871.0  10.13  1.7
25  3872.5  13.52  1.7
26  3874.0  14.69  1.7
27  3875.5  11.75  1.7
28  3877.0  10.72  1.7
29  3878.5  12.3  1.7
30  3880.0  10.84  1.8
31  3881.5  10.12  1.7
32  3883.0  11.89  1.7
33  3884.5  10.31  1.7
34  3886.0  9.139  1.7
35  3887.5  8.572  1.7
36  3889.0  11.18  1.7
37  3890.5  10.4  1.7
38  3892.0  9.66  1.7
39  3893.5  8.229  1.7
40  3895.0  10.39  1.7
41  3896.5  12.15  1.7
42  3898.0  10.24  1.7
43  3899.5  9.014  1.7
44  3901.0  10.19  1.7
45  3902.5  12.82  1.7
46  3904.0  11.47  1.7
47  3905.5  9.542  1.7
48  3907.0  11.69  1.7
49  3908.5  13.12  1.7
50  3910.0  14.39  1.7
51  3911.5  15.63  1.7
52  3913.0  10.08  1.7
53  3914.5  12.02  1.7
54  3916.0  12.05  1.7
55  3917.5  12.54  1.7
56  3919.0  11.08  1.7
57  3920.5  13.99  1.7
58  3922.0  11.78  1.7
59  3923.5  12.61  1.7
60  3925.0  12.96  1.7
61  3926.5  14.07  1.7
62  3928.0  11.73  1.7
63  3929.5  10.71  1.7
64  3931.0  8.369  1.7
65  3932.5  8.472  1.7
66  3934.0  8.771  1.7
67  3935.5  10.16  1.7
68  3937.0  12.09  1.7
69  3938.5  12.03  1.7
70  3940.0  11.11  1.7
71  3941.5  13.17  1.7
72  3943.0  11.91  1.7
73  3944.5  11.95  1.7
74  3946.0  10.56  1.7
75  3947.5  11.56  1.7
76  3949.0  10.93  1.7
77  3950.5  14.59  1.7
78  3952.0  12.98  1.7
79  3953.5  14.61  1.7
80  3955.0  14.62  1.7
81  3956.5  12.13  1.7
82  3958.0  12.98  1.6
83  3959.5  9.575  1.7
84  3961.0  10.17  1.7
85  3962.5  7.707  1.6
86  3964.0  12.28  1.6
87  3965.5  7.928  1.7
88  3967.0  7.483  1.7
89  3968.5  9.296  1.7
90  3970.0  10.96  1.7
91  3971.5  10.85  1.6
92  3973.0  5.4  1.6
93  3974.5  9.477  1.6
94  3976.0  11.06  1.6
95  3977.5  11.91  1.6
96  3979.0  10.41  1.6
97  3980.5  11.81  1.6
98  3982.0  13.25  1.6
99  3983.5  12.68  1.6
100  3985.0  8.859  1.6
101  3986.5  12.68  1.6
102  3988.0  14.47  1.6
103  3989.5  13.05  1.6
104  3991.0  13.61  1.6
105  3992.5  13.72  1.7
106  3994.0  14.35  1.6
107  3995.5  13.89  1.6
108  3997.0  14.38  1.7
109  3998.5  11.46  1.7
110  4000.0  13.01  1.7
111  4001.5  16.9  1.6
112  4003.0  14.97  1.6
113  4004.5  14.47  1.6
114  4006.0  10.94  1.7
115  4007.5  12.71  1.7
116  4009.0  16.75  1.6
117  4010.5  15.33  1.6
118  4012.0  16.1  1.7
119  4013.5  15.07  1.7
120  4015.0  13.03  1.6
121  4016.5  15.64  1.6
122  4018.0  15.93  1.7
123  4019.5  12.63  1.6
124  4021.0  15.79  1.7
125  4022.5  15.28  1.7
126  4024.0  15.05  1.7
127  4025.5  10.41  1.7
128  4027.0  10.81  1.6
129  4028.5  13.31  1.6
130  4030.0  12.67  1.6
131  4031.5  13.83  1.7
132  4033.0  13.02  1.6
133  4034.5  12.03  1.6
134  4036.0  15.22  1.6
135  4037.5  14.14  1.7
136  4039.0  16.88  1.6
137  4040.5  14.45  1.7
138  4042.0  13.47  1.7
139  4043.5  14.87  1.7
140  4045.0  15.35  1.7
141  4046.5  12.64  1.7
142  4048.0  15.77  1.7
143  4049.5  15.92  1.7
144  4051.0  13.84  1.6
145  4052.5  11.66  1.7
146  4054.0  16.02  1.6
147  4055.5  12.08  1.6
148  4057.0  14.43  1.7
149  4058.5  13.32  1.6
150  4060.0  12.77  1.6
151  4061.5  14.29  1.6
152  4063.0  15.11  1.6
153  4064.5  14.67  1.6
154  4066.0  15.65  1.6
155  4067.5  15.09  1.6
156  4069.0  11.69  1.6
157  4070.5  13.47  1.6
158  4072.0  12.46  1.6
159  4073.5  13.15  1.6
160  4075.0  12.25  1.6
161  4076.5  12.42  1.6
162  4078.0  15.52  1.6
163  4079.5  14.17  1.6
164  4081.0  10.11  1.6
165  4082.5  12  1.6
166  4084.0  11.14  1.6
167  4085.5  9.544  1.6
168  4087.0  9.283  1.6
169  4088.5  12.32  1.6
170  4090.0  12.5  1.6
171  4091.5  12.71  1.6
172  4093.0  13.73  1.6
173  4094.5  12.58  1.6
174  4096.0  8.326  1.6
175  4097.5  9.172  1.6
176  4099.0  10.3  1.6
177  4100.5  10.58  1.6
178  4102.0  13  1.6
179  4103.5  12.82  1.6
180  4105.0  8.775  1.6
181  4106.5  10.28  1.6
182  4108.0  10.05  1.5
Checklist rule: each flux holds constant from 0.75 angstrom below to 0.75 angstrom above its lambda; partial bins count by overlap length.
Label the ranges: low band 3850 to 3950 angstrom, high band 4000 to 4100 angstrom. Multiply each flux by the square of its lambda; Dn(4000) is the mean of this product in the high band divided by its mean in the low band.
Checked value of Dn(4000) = 1.25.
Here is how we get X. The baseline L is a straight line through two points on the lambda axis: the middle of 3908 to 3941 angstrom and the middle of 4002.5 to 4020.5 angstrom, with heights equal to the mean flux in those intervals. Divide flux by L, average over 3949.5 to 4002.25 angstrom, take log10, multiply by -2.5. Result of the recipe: 0.13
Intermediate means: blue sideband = 11.8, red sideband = 14.5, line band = 11.8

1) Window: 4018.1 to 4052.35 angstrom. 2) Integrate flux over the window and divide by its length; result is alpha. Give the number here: 14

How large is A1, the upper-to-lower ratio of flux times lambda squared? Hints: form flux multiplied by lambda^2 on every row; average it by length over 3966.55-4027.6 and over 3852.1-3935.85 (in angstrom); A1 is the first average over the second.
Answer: 1.18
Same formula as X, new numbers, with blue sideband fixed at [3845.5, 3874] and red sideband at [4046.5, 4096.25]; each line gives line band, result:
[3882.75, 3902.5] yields 0.221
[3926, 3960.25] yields 0.085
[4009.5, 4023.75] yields -0.166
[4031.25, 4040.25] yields -0.102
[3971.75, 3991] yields 0.129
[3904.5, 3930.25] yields 0.017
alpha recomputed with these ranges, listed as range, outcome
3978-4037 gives 13.6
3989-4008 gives 13.7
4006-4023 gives 14.8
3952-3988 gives 10.9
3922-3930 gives 12.4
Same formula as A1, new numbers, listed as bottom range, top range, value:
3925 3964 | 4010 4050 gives 1.29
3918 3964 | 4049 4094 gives 1.20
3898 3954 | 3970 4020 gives 1.15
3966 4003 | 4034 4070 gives 1.23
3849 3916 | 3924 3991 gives 1.01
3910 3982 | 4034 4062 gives 1.32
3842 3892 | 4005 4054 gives 1.31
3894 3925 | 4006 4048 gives 1.27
